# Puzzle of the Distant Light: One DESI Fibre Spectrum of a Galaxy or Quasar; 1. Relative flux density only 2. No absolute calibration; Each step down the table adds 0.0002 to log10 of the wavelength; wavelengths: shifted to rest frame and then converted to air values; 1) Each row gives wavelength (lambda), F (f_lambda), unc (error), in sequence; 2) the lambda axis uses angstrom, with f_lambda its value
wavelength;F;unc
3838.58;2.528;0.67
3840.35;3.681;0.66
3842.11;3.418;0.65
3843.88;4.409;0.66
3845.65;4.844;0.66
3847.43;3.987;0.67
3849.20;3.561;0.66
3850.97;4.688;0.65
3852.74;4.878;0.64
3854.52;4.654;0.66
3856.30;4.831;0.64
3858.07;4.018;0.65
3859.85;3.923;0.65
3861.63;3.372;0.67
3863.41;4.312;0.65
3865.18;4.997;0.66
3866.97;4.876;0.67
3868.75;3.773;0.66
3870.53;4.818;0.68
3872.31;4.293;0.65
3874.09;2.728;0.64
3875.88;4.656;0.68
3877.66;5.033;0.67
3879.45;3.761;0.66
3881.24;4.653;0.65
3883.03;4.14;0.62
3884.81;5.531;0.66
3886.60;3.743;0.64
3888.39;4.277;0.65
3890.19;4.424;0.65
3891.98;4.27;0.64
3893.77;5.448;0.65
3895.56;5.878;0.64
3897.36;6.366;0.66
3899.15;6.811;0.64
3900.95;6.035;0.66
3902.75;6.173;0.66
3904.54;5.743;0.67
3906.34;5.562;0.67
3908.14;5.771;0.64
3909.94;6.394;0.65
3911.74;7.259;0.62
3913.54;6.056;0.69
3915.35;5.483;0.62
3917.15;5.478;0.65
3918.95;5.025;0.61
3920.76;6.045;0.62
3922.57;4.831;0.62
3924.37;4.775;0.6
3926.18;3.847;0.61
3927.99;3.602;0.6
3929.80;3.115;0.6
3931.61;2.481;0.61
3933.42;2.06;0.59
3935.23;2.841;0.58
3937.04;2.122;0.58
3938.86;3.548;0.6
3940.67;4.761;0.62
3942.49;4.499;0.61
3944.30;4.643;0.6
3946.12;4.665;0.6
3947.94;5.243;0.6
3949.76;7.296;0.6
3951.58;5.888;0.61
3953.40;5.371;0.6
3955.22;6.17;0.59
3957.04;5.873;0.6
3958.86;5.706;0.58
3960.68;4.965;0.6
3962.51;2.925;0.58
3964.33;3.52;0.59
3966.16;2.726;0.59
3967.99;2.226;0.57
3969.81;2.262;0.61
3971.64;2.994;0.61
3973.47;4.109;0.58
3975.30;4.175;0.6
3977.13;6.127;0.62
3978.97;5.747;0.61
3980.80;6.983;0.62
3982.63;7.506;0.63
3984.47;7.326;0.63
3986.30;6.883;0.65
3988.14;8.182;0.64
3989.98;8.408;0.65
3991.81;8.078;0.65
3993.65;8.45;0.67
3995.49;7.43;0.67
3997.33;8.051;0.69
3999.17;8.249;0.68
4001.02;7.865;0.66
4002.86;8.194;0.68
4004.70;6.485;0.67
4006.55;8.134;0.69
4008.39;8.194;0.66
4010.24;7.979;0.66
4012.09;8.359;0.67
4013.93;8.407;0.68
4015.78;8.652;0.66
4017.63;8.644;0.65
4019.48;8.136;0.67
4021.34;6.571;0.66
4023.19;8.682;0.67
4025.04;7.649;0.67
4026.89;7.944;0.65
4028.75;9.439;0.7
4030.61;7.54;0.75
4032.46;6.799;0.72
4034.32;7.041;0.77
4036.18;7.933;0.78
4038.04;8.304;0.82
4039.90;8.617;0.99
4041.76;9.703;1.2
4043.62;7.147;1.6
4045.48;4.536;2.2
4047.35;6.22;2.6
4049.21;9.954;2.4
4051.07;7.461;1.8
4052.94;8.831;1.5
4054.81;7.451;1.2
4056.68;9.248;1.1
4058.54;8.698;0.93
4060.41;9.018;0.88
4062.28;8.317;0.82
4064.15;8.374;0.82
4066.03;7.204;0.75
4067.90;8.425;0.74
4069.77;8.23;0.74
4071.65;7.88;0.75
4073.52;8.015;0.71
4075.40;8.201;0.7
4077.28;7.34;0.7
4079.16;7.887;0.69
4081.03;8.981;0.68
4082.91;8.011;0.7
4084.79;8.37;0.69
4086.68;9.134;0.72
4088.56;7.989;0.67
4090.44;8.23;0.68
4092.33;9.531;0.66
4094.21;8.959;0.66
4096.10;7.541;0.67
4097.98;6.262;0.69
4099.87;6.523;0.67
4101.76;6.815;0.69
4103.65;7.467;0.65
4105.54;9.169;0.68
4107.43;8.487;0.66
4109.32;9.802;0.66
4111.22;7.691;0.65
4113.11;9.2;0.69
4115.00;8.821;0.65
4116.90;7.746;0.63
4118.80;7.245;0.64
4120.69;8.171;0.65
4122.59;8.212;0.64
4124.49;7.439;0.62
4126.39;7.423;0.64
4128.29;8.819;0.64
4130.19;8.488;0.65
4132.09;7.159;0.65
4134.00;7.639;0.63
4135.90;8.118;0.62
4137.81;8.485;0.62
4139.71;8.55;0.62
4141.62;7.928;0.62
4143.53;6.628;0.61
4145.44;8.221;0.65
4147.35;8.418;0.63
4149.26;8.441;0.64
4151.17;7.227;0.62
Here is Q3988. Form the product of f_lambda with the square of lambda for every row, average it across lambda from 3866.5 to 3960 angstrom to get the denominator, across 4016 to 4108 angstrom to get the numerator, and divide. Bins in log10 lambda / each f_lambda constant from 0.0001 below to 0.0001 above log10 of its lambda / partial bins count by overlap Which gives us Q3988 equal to 1.8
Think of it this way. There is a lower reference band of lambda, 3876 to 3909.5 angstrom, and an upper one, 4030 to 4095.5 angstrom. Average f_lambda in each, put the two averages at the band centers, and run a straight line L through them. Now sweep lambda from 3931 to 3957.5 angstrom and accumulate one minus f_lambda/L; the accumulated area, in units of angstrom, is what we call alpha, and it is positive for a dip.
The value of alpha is 7.0 angstrom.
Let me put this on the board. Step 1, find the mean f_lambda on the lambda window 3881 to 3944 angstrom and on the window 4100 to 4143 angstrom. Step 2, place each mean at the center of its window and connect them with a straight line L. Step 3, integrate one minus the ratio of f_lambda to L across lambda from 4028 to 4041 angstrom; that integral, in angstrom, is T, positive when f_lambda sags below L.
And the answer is -2.4 angstrom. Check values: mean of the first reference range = 4.83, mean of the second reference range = 8.08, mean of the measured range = 7.95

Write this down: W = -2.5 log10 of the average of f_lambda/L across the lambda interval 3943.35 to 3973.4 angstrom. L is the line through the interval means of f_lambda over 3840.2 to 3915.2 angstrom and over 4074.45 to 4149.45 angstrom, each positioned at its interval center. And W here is 0.29 mag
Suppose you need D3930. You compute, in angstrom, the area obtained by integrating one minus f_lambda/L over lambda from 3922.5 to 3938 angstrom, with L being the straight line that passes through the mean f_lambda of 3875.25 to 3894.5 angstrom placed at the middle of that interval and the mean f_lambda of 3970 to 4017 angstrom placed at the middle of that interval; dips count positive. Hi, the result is 6.61 angstrom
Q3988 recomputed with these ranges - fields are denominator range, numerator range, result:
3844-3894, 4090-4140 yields 2.09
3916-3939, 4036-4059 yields 2.21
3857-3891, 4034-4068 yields 2.05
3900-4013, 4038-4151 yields 1.54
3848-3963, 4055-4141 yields 1.88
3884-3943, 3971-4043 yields 1.64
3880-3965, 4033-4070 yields 1.74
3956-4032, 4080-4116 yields 1.29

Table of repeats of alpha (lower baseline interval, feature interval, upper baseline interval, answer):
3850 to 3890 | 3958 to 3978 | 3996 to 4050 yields 8.58 angstrom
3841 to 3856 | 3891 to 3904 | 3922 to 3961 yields -4.29 angstrom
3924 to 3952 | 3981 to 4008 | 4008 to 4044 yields -4.71 angstrom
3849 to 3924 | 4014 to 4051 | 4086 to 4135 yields -4.68 angstrom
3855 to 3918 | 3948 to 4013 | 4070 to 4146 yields 0.99 angstrom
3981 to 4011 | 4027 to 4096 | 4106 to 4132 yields -0.68 angstrom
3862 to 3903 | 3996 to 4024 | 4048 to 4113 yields -4.12 angstrom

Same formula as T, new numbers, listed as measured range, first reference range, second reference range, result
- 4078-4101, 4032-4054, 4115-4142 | -0.67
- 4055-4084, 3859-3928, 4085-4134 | -2.80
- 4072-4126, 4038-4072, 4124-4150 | -0.50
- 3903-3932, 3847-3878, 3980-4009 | 2.72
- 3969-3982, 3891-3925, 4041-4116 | 3.88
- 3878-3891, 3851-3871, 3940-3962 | 0.76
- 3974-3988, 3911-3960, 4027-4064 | -0.70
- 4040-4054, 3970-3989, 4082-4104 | -1.32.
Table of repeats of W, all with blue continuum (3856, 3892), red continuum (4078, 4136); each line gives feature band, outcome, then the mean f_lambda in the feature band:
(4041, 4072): -0.107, 8.04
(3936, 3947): 0.322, 4.02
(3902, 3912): -0.248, 6.08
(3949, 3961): -0.058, 5.93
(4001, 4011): -0.206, 7.8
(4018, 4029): -0.187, 8.01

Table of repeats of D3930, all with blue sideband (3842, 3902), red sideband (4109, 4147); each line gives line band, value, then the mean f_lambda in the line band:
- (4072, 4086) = -1.37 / 8.12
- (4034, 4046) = -1.54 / 7.75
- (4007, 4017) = -2.82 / 8.32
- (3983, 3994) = -2.97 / 7.84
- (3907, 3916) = -1.88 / 6.19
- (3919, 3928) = 0.89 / 4.76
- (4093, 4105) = 0.46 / 7.38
